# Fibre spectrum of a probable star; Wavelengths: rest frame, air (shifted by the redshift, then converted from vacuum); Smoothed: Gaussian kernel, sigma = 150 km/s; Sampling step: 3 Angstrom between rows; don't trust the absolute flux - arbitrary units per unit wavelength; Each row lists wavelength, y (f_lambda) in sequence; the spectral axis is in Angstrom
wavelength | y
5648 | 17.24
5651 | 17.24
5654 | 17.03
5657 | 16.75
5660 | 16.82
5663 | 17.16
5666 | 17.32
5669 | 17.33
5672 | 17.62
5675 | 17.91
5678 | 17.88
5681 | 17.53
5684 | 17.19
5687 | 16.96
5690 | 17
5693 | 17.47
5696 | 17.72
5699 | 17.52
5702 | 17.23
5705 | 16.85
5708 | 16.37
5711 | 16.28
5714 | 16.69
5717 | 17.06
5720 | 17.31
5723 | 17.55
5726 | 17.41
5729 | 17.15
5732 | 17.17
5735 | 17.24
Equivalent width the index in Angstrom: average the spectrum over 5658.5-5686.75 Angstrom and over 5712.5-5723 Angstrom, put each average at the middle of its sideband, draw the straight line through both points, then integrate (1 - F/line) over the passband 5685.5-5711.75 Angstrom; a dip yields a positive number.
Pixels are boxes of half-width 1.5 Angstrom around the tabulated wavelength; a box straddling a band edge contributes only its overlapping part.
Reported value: 0.2 Angstrom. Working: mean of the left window 17.4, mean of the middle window 17.1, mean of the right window 17.1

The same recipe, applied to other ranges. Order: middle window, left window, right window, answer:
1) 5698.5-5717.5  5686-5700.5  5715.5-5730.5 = 0.6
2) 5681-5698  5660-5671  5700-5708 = -0.2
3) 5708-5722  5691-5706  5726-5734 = 0.4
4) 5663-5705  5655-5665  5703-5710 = -1.6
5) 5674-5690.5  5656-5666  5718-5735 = -0.3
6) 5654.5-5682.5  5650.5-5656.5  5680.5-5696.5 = -0.3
